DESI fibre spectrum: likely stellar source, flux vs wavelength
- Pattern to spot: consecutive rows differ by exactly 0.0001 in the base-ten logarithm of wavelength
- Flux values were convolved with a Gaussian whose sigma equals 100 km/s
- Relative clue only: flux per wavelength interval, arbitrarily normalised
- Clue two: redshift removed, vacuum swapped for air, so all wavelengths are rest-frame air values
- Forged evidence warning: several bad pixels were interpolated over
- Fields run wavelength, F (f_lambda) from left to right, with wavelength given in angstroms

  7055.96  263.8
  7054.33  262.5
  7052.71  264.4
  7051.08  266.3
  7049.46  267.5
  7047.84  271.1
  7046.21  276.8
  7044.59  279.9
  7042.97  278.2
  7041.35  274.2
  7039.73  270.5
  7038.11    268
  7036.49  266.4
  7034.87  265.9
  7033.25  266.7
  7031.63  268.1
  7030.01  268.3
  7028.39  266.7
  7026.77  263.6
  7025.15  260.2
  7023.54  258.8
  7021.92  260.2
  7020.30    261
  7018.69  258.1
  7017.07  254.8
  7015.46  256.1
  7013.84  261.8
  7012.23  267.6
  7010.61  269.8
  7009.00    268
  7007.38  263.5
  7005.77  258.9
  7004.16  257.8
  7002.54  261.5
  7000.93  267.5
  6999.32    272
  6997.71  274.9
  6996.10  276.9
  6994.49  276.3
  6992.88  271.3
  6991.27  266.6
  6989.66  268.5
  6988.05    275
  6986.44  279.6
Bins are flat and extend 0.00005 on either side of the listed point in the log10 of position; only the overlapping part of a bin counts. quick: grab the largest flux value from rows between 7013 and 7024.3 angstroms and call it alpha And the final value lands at 261.8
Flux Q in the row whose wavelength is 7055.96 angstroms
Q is 263.8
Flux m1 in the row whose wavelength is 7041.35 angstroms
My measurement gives 274.2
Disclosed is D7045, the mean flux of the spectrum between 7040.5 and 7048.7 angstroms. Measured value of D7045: 276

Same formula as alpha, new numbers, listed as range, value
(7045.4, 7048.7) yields 276.8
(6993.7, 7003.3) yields 276.9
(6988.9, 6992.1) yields 268.5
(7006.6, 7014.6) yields 269.8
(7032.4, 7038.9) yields 268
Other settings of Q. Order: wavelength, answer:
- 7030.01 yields 268.3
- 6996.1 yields 276.9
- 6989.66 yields 268.5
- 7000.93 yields 267.5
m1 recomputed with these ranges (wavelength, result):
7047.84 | 271.1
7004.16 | 257.8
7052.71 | 264.4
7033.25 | 266.7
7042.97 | 278.2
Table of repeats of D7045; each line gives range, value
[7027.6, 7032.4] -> 268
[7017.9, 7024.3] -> 260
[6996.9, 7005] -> 267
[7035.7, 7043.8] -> 272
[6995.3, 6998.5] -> 276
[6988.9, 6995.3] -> 271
